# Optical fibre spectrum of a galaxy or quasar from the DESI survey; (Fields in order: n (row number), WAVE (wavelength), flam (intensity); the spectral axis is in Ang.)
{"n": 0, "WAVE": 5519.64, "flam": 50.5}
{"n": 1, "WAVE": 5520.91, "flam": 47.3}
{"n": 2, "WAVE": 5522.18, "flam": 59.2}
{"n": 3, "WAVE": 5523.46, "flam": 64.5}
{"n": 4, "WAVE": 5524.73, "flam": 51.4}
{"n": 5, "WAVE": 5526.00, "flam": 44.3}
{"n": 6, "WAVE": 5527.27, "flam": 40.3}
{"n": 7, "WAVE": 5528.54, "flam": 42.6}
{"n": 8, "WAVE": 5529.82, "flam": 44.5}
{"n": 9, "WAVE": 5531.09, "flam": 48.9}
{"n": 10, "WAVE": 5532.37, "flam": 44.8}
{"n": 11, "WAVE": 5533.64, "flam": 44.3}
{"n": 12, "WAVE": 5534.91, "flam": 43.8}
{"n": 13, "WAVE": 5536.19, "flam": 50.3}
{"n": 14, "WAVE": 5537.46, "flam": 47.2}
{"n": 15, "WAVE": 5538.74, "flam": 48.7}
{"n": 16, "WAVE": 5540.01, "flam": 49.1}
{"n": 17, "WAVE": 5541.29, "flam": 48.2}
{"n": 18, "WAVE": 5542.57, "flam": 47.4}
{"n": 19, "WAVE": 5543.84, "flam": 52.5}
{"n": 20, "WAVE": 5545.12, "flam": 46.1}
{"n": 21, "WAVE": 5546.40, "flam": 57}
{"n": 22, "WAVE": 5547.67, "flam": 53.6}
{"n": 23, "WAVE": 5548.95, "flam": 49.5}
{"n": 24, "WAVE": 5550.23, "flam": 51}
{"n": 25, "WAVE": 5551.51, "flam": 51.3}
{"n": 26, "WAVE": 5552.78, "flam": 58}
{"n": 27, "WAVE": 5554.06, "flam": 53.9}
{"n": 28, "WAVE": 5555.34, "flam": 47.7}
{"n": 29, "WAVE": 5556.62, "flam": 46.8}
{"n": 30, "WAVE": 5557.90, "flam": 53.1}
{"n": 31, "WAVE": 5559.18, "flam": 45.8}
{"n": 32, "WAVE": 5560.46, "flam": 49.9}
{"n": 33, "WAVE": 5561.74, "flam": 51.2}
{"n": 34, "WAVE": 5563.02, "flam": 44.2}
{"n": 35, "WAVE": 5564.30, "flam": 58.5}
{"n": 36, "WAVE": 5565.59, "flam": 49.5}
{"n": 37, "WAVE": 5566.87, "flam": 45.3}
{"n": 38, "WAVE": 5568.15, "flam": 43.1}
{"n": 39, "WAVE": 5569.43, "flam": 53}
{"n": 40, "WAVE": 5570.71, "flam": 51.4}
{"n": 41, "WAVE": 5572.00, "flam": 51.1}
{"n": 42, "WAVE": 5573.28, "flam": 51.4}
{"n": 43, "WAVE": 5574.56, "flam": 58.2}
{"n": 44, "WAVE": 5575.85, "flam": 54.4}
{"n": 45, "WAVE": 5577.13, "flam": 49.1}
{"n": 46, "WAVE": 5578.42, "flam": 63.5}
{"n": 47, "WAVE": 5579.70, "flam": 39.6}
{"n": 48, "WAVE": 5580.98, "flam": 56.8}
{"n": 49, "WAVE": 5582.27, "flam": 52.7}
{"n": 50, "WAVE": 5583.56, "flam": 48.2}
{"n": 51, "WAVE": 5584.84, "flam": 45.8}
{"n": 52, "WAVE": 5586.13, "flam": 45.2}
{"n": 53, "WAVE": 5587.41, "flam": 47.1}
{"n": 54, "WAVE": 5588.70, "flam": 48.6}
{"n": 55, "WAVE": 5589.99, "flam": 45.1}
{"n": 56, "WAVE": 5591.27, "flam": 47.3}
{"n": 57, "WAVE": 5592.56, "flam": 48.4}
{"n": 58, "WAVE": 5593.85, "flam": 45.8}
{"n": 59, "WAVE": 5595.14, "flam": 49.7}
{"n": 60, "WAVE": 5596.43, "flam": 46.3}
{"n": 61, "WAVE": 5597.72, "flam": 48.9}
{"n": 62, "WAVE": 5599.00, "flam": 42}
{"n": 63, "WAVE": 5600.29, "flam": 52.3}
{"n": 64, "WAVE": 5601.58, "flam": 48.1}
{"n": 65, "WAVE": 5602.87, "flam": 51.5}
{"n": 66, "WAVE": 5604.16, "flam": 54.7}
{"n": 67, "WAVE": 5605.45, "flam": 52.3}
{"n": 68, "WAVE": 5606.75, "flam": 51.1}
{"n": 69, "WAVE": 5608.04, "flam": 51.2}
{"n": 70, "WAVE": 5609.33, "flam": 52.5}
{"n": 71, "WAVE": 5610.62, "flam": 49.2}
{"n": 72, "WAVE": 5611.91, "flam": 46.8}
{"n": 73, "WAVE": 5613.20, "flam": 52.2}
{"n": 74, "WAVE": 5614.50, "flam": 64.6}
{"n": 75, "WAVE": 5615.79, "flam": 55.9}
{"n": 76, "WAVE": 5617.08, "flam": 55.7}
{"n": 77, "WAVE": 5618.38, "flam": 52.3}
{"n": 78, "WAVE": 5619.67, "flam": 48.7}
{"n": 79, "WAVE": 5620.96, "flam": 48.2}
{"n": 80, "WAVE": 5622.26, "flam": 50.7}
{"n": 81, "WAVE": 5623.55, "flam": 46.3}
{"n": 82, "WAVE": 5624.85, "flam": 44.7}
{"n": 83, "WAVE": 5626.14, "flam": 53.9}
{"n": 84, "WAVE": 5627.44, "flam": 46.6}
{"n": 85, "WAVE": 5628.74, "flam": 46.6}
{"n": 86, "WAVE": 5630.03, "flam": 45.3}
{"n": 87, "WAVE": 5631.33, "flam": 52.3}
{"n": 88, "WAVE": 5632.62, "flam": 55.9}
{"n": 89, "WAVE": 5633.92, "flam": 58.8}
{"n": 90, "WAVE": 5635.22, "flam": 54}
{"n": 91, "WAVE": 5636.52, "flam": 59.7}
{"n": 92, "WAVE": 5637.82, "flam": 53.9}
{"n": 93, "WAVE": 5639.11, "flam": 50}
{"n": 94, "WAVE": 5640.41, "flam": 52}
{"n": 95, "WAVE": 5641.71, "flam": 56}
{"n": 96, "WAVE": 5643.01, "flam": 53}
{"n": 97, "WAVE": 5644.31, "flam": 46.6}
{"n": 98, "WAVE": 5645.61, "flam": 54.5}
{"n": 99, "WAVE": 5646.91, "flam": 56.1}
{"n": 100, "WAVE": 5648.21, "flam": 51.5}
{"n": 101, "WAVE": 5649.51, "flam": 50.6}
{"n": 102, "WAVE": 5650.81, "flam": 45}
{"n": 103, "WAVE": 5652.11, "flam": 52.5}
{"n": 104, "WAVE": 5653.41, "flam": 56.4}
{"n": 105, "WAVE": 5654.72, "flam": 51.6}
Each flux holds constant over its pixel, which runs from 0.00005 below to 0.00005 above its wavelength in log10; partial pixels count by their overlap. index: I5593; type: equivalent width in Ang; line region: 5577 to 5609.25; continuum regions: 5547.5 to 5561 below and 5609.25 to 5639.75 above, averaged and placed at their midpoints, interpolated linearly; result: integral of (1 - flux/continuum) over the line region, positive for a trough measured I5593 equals 1.3 Ang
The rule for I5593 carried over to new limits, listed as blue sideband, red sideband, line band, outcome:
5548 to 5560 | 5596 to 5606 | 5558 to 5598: 0.51 Ang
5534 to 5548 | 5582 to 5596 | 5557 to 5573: -0.43 Ang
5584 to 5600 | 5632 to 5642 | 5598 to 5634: 0.13 Ang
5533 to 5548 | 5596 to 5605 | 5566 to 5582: -0.74 Ang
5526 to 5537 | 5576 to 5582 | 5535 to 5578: -1.45 Ang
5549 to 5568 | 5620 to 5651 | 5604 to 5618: -0.60 Ang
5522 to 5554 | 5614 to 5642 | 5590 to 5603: 0.90 Ang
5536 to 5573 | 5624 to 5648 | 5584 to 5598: 1.09 Ang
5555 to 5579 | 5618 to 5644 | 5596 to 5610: 0.28 Ang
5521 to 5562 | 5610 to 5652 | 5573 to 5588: -0.14 Ang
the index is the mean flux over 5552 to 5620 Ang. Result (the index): 50.5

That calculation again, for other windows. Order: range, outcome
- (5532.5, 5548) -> 48.8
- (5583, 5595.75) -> 47.1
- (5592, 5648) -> 51.3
